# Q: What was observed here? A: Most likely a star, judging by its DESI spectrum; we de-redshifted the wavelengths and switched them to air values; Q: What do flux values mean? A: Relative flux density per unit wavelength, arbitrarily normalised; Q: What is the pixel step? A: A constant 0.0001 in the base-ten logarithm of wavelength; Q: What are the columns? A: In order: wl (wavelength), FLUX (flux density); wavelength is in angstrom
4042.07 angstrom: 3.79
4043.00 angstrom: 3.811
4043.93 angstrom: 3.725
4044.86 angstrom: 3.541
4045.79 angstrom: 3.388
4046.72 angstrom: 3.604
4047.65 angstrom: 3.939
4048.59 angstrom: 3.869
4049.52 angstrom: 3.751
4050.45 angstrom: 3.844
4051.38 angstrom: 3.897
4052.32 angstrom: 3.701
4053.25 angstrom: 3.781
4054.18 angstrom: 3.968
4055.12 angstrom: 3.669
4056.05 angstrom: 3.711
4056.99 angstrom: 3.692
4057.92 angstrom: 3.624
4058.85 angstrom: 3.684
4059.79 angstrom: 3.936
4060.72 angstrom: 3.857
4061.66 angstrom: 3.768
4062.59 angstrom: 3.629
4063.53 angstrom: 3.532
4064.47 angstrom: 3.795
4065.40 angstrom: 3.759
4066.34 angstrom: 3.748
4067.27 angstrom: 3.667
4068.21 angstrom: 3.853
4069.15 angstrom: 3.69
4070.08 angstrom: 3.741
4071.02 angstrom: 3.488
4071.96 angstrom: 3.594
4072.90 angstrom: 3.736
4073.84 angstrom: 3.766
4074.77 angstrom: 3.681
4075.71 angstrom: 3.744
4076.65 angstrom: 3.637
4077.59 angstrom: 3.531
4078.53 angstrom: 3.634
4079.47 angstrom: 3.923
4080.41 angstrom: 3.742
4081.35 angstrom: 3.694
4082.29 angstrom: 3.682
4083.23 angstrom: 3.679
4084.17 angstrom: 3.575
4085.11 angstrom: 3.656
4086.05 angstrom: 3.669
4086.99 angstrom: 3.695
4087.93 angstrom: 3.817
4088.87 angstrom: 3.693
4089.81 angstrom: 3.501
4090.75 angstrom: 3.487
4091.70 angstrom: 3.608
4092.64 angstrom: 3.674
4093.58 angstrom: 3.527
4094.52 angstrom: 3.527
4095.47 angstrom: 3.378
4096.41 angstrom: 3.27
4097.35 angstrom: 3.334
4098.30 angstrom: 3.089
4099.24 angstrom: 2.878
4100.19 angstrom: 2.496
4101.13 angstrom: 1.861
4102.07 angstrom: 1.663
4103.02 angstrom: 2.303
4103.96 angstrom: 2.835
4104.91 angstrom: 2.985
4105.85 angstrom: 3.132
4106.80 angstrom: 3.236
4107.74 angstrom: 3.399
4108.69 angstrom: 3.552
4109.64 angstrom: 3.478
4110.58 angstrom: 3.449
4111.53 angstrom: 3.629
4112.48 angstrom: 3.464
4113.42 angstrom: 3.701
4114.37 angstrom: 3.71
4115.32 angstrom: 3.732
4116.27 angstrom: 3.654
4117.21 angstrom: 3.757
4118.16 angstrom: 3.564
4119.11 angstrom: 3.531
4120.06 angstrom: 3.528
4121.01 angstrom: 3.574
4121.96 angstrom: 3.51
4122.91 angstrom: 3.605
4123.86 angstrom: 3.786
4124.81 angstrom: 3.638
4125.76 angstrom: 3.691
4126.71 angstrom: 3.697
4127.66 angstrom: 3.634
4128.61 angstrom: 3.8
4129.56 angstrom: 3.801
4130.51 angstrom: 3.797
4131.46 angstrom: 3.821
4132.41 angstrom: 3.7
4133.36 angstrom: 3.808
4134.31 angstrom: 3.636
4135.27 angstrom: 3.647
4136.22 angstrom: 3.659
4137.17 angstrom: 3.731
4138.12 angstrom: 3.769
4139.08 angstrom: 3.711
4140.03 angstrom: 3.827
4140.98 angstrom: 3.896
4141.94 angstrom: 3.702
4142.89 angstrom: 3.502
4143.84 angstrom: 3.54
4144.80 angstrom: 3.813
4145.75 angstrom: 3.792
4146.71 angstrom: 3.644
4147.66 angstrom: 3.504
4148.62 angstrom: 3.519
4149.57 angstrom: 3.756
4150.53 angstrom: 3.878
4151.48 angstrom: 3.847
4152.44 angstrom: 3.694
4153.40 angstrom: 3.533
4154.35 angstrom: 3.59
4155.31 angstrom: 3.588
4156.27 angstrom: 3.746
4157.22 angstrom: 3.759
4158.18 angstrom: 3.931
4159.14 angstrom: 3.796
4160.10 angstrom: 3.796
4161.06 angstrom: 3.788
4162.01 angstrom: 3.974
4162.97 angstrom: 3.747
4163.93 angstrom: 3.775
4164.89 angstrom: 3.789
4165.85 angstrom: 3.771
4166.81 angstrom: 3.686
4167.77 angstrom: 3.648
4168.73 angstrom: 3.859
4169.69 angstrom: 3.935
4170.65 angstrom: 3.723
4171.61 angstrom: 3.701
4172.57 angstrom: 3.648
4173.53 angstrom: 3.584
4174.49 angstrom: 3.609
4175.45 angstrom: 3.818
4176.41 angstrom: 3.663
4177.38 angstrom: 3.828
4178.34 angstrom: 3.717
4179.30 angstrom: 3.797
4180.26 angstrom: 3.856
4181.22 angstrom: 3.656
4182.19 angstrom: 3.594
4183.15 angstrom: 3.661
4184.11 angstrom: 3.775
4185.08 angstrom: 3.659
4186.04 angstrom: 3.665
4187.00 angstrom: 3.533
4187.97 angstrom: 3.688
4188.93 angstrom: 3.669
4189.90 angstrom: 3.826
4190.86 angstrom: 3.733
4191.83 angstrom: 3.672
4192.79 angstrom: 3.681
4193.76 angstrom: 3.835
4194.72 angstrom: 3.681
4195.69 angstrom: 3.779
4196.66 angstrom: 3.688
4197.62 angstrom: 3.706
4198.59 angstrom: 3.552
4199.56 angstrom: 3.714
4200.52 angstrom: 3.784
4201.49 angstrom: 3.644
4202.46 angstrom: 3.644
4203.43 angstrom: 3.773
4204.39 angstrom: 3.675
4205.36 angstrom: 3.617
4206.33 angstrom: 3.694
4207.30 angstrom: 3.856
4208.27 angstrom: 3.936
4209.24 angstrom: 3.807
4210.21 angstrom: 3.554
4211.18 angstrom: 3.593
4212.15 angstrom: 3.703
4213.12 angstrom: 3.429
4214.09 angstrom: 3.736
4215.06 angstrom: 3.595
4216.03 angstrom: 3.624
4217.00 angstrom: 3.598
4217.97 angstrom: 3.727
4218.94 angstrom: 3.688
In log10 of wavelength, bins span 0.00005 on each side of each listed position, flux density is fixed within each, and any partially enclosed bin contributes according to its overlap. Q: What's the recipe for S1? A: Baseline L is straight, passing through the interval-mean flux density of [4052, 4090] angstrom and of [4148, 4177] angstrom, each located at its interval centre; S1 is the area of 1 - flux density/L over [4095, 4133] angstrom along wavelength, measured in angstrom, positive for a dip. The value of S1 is 3.60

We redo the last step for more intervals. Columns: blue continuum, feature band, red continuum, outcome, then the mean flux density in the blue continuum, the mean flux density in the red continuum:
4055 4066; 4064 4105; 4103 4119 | 1.65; 3.72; 3.42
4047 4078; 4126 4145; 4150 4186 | 0.08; 3.73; 3.74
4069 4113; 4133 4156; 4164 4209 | -0.73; 3.4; 3.72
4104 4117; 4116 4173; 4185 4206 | -2.60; 3.46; 3.69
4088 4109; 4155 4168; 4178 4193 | -0.86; 3.12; 3.7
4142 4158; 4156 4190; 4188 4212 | -0.44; 3.68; 3.71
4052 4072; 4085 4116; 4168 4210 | 3.66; 3.73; 3.72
